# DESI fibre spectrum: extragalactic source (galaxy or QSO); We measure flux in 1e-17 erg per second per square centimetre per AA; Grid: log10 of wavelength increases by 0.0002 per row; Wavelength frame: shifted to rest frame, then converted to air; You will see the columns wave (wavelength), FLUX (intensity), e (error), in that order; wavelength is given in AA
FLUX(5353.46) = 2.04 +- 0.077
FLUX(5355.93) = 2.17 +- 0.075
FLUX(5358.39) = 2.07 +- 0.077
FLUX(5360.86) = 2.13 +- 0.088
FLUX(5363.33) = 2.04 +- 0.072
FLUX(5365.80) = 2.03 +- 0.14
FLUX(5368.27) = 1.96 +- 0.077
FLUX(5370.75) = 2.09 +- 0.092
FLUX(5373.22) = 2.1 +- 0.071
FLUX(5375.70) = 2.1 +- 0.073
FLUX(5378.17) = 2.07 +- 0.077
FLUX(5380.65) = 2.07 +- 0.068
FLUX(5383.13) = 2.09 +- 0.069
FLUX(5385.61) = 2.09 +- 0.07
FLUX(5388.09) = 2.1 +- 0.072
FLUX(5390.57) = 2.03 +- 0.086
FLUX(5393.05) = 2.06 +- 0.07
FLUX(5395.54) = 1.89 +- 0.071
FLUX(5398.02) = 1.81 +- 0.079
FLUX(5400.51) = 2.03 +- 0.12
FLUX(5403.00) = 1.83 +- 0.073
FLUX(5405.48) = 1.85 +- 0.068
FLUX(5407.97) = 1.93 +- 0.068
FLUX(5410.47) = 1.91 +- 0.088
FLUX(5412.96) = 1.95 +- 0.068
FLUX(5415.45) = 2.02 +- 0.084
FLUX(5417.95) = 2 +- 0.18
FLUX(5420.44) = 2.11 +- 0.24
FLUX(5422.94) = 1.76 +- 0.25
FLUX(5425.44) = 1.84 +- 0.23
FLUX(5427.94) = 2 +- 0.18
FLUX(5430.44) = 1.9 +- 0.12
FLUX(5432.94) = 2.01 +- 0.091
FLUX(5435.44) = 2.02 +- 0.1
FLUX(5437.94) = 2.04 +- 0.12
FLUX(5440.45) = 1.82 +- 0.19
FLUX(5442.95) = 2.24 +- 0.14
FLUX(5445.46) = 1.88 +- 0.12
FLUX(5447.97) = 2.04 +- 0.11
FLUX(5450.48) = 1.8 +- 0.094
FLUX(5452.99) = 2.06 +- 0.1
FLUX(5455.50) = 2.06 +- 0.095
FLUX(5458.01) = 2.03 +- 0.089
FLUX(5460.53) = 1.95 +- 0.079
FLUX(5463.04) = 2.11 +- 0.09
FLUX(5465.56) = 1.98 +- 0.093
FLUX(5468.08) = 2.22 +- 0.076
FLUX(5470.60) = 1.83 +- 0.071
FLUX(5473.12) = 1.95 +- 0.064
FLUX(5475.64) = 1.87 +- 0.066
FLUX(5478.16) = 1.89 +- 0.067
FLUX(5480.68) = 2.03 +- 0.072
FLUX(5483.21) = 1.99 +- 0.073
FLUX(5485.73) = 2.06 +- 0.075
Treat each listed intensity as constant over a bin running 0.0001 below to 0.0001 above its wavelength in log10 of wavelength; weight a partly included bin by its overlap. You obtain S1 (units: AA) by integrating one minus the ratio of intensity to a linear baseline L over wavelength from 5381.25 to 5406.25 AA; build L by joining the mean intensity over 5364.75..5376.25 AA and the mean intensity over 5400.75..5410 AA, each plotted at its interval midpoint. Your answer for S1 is -0.5 AA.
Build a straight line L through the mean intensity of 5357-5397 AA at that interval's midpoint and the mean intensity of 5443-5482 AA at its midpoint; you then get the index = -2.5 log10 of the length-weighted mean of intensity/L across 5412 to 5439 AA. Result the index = 0.027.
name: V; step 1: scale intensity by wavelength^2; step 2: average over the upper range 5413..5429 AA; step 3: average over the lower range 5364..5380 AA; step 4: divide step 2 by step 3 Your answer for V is 0.97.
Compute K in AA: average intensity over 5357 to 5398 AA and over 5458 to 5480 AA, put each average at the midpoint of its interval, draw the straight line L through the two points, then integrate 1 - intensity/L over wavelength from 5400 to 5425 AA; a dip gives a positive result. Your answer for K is 1.1 AA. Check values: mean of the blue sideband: 2.05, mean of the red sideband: 1.98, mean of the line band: 1.93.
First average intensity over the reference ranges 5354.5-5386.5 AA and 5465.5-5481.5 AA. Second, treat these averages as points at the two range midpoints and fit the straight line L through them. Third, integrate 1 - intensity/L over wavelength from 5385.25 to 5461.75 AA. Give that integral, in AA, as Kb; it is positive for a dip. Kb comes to 1.9 AA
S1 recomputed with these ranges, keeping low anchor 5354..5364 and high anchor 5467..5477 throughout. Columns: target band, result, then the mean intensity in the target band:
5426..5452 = 0.40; 1.97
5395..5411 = 1.21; 1.89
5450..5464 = -0.21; 2.01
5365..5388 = 0.12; 2.07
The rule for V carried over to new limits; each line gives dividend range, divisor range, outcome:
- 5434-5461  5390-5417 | 1.05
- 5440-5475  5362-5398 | 1.01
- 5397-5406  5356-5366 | 0.92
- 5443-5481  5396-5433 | 1.05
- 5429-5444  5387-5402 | 1.03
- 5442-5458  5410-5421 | 1.02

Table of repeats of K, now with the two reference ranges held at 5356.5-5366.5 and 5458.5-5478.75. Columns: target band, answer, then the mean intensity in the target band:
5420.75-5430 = 0.6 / 1.89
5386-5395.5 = 0.0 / 2.04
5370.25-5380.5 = -0.1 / 2.09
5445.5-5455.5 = 0.1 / 1.97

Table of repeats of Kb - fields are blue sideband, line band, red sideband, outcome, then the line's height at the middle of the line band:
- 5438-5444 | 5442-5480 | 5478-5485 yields 0.3 AA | 2.01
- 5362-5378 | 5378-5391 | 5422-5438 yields -0.3 AA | 2.03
